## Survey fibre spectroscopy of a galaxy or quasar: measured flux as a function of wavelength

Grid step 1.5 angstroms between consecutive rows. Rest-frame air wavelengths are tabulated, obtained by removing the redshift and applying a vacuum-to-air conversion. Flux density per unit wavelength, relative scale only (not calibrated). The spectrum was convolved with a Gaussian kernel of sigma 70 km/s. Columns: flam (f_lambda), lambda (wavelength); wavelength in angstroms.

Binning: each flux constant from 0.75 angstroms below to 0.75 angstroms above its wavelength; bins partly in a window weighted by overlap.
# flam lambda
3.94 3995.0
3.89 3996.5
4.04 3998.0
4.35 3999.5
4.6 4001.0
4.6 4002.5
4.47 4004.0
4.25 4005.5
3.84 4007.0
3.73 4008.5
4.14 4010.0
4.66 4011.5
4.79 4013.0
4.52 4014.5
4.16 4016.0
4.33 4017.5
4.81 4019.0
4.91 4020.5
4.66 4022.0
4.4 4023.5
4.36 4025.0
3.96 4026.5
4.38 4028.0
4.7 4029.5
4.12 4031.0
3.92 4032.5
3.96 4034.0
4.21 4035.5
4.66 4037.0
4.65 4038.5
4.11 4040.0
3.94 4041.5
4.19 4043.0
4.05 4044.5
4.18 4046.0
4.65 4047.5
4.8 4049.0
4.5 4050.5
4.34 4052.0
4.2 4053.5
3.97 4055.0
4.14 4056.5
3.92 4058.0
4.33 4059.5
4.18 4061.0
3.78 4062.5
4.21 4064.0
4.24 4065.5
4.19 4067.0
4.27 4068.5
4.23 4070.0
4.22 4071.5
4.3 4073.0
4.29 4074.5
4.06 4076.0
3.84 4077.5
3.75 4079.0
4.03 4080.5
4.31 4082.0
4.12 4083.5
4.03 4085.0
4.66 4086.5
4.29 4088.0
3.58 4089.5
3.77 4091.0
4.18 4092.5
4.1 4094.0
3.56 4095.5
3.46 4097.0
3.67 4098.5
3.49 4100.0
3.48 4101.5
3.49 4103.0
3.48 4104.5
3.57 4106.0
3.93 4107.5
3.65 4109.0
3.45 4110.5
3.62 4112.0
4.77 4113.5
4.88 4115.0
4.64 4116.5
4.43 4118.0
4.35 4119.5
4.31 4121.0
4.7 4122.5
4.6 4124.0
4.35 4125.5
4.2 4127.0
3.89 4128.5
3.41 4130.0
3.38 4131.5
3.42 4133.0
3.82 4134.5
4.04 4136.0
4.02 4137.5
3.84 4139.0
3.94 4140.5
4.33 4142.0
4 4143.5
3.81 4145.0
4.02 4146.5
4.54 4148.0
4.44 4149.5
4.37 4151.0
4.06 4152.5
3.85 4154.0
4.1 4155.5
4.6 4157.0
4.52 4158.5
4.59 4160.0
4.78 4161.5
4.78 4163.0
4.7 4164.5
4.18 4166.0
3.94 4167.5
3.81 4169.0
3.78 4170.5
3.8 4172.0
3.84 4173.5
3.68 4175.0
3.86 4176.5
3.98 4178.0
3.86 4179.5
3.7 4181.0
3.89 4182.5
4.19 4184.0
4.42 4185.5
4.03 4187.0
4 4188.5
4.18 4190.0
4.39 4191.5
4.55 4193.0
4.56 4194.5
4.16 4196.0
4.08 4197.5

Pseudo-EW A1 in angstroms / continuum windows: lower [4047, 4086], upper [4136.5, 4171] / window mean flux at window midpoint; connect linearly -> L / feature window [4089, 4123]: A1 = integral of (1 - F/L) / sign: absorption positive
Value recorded 2.17 angstroms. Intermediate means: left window 4.19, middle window 3.93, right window 4.22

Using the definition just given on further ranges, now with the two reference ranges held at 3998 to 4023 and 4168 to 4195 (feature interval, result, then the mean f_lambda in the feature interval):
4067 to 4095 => 0.94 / 4.11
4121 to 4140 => 0.71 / 3.99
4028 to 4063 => 0.72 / 4.25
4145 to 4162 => -0.98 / 4.32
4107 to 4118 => 0.06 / 4.16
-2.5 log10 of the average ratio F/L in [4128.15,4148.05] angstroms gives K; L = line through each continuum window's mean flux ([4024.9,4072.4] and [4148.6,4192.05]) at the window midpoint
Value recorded 0.08 mag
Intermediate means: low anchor 4.23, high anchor 4.15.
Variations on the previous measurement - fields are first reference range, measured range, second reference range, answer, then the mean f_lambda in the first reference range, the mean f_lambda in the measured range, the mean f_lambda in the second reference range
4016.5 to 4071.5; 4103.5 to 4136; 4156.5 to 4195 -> 0.05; 4.29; 4.04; 4.17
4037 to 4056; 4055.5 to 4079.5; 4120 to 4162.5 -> 0.04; 4.31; 4.12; 4.15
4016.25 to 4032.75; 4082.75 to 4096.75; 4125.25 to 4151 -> 0.04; 4.42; 4.01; 3.97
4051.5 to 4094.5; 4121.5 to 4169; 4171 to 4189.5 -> -0.04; 4.12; 4.16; 3.94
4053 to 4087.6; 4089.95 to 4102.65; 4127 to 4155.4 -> 0.10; 4.14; 3.7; 3.96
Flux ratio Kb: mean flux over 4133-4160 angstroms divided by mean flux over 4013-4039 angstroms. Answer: 0.94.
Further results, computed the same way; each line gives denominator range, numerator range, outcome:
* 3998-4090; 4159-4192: 0.96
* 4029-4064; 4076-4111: 0.90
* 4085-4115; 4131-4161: 1.07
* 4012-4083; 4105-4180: 0.96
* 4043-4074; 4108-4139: 0.97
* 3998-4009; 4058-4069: 0.97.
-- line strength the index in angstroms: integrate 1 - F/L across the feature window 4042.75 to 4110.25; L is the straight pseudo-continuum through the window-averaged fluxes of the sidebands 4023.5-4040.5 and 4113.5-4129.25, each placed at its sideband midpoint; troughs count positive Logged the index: 5.1 angstroms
